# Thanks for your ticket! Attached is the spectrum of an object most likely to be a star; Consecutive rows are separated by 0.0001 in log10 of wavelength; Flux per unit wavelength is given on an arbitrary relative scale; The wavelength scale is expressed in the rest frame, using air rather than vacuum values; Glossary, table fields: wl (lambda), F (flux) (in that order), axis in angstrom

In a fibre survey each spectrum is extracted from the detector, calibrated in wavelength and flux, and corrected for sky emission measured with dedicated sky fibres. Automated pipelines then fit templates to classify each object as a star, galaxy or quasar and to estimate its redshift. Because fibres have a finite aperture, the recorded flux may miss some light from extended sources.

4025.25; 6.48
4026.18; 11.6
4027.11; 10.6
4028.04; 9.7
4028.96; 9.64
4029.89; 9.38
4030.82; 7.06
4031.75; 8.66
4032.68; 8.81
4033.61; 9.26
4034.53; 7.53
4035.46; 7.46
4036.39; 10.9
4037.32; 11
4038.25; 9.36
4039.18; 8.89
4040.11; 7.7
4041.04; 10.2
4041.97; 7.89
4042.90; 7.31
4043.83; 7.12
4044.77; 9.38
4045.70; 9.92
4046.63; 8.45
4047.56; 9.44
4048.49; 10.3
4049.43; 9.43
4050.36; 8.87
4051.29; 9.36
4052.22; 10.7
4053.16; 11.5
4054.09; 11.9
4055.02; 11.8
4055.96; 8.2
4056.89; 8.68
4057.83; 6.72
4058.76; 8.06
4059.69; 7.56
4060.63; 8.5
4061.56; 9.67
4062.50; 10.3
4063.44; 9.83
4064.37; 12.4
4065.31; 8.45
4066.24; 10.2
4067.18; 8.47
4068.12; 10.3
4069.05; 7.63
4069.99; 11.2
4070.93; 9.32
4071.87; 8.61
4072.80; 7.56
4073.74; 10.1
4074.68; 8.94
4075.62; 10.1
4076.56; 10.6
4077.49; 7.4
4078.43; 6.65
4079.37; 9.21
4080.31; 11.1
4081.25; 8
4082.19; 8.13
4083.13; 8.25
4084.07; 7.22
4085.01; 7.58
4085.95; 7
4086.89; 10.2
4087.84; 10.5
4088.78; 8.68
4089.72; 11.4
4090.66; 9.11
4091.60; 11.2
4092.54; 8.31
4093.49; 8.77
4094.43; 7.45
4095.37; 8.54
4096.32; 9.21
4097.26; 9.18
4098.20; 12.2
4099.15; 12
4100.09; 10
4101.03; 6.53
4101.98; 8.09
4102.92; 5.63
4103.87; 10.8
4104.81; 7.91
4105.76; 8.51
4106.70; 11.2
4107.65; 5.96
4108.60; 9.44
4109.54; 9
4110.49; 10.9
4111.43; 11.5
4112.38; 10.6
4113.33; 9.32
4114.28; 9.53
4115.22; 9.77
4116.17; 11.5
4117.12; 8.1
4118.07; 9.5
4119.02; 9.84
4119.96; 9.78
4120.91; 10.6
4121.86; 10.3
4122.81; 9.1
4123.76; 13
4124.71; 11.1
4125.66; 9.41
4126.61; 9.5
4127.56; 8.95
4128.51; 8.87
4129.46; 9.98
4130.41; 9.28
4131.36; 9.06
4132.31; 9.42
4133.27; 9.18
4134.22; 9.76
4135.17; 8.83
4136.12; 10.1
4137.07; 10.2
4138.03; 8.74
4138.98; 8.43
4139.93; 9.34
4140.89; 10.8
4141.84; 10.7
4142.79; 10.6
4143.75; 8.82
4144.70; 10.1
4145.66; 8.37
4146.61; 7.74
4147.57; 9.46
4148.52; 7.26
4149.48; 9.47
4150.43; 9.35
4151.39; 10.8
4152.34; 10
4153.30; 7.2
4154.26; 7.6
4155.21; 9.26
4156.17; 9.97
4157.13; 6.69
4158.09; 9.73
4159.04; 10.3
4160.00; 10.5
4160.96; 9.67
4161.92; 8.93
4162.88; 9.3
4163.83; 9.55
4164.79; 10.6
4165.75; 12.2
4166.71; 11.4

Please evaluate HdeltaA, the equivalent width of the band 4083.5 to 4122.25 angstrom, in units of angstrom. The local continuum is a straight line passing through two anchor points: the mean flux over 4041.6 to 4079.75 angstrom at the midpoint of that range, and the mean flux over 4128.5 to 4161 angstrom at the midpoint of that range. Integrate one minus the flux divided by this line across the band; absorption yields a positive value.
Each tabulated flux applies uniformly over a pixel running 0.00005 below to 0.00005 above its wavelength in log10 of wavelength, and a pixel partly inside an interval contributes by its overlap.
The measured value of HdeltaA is -0.3 angstrom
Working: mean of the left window 9.22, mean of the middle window 9.33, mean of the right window 9.3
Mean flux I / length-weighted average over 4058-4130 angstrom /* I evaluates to 9.32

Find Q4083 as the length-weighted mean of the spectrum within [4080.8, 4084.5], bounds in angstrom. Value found 7.91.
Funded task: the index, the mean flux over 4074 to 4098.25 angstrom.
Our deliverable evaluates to 8.99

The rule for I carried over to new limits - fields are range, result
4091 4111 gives 9.09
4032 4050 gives 8.96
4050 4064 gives 9.47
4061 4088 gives 9.11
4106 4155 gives 9.55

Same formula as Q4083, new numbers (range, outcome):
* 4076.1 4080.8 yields 9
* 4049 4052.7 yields 9.6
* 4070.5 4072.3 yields 8.95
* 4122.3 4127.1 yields 10.4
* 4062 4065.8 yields 10.2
